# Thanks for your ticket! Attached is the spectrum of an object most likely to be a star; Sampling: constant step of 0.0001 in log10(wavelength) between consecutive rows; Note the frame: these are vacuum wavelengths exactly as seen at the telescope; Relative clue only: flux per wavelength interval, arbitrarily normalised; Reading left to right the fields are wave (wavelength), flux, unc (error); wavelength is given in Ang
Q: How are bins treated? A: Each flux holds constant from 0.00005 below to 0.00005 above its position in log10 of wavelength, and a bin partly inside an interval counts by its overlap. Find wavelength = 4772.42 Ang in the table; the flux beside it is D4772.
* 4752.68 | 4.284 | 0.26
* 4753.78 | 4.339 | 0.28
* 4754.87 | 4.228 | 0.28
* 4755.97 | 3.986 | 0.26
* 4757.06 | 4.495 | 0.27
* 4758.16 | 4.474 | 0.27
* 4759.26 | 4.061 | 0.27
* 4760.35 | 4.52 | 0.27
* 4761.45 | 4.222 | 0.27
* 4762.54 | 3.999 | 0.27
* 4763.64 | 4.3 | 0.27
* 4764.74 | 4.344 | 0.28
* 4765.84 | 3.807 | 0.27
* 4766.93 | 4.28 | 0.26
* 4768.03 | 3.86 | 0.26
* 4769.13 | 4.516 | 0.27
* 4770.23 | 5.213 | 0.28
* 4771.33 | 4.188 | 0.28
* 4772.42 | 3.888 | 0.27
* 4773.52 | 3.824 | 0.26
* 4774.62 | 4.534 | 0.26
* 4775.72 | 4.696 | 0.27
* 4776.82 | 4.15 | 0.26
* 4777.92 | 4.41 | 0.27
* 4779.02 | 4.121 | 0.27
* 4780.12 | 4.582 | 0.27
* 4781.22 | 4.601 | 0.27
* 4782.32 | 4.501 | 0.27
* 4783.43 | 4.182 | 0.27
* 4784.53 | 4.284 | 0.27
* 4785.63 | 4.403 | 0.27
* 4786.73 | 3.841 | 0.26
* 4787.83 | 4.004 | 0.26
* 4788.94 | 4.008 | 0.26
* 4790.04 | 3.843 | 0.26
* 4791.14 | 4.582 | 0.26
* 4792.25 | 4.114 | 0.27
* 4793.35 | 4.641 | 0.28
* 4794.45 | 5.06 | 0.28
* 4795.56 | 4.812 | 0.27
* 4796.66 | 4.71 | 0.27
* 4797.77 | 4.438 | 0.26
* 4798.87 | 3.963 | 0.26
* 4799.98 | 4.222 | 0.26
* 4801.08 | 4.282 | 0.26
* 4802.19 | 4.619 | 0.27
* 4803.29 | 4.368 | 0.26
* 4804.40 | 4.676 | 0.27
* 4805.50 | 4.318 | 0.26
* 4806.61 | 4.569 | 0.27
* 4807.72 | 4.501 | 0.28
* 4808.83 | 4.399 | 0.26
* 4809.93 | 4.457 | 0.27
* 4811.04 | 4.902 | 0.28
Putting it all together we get 3.888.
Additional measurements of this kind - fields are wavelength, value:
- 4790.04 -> 3.843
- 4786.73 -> 3.841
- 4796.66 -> 4.71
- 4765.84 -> 3.807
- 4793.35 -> 4.641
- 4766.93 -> 4.28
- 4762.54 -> 3.999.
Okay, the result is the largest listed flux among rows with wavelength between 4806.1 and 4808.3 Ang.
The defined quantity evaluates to 4.569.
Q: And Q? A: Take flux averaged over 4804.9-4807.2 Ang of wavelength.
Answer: 4.45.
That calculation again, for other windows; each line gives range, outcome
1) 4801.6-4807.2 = 4.51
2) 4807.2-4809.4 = 4.46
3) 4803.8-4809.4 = 4.49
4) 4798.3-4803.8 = 4.3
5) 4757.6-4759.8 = 4.25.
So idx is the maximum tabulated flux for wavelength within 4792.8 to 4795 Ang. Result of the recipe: 5.06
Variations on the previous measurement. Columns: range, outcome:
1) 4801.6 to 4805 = 4.676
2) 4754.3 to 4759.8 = 4.495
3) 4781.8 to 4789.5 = 4.501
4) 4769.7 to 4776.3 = 5.213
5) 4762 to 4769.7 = 4.516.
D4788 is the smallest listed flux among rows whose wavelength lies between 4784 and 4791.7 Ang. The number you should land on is 3.841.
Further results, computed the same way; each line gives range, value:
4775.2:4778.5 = 4.15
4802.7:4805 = 4.368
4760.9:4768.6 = 3.807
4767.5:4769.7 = 3.86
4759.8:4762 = 4.222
